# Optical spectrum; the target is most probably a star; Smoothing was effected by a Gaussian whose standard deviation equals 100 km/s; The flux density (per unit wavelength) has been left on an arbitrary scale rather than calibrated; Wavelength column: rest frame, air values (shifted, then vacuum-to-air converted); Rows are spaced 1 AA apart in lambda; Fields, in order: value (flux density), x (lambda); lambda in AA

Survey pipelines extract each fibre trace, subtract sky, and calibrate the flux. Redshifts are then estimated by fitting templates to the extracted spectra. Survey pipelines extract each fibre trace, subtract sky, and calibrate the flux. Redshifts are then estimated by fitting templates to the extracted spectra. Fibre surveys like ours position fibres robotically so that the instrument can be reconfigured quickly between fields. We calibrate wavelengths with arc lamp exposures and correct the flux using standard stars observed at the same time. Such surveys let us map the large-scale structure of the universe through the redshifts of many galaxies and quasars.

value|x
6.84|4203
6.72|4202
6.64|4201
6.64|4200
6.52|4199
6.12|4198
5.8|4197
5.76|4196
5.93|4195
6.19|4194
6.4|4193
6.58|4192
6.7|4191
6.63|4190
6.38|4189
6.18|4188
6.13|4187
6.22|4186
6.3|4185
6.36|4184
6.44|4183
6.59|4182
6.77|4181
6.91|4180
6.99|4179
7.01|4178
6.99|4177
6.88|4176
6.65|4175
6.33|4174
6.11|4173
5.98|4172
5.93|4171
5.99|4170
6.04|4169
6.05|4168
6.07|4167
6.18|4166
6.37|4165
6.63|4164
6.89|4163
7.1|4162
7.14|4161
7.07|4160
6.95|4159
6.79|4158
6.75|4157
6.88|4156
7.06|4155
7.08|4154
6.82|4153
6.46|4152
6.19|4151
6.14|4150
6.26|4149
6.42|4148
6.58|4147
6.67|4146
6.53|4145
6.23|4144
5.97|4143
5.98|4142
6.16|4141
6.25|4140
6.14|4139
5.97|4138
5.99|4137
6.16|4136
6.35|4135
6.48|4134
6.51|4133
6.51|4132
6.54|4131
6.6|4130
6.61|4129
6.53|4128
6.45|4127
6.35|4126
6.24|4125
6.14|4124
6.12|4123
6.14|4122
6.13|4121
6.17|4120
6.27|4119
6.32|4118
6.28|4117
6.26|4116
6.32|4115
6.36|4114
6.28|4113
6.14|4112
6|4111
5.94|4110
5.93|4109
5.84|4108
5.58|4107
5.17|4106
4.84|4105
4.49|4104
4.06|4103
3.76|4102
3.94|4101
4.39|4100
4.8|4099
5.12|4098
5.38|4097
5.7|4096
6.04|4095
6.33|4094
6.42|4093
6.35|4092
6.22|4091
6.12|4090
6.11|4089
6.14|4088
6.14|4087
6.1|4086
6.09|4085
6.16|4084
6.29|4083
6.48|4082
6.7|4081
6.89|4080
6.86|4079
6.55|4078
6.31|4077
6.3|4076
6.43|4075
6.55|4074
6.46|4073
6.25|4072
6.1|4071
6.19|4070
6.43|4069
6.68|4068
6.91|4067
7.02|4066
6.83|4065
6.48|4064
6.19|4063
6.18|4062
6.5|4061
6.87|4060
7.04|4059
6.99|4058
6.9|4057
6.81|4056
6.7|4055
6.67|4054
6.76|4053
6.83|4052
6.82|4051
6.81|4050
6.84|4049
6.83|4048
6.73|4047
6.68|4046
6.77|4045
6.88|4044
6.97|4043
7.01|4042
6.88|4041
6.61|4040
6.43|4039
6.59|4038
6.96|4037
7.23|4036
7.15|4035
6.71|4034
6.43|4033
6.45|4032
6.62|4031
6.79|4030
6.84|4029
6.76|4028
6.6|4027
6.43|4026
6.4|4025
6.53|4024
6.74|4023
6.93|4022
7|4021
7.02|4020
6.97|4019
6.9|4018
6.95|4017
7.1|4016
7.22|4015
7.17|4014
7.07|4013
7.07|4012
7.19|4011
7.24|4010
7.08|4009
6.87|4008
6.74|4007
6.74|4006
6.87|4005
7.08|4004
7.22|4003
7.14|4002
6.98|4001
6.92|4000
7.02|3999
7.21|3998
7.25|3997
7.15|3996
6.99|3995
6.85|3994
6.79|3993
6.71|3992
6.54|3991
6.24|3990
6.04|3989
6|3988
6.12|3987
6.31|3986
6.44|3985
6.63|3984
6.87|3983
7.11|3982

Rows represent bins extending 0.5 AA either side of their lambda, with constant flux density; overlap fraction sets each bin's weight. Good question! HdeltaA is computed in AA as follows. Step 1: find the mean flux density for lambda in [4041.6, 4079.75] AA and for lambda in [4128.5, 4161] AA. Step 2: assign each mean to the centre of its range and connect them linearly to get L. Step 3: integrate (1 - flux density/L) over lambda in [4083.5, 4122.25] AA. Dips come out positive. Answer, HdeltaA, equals 4.9 AA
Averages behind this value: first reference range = 6.66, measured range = 5.74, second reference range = 6.48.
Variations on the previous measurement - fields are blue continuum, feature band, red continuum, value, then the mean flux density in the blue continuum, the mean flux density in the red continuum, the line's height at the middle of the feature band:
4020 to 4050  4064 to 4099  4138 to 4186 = 1.9 AA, 6.76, 6.5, 6.66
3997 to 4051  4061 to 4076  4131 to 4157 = 0.5 AA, 6.88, 6.4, 6.7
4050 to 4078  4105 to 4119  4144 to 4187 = 1.2 AA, 6.6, 6.55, 6.58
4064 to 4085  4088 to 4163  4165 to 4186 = 4.0 AA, 6.51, 6.42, 6.46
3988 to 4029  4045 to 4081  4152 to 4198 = 0.6 AA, 6.88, 6.51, 6.76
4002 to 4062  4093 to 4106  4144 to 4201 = 3.3 AA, 6.84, 6.49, 6.67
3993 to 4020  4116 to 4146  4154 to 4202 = 1.6 AA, 7.03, 6.5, 6.64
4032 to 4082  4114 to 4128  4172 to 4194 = 0.7 AA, 6.68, 6.53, 6.6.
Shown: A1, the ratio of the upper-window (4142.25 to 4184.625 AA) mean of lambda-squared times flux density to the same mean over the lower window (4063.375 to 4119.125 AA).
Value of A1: 1.1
